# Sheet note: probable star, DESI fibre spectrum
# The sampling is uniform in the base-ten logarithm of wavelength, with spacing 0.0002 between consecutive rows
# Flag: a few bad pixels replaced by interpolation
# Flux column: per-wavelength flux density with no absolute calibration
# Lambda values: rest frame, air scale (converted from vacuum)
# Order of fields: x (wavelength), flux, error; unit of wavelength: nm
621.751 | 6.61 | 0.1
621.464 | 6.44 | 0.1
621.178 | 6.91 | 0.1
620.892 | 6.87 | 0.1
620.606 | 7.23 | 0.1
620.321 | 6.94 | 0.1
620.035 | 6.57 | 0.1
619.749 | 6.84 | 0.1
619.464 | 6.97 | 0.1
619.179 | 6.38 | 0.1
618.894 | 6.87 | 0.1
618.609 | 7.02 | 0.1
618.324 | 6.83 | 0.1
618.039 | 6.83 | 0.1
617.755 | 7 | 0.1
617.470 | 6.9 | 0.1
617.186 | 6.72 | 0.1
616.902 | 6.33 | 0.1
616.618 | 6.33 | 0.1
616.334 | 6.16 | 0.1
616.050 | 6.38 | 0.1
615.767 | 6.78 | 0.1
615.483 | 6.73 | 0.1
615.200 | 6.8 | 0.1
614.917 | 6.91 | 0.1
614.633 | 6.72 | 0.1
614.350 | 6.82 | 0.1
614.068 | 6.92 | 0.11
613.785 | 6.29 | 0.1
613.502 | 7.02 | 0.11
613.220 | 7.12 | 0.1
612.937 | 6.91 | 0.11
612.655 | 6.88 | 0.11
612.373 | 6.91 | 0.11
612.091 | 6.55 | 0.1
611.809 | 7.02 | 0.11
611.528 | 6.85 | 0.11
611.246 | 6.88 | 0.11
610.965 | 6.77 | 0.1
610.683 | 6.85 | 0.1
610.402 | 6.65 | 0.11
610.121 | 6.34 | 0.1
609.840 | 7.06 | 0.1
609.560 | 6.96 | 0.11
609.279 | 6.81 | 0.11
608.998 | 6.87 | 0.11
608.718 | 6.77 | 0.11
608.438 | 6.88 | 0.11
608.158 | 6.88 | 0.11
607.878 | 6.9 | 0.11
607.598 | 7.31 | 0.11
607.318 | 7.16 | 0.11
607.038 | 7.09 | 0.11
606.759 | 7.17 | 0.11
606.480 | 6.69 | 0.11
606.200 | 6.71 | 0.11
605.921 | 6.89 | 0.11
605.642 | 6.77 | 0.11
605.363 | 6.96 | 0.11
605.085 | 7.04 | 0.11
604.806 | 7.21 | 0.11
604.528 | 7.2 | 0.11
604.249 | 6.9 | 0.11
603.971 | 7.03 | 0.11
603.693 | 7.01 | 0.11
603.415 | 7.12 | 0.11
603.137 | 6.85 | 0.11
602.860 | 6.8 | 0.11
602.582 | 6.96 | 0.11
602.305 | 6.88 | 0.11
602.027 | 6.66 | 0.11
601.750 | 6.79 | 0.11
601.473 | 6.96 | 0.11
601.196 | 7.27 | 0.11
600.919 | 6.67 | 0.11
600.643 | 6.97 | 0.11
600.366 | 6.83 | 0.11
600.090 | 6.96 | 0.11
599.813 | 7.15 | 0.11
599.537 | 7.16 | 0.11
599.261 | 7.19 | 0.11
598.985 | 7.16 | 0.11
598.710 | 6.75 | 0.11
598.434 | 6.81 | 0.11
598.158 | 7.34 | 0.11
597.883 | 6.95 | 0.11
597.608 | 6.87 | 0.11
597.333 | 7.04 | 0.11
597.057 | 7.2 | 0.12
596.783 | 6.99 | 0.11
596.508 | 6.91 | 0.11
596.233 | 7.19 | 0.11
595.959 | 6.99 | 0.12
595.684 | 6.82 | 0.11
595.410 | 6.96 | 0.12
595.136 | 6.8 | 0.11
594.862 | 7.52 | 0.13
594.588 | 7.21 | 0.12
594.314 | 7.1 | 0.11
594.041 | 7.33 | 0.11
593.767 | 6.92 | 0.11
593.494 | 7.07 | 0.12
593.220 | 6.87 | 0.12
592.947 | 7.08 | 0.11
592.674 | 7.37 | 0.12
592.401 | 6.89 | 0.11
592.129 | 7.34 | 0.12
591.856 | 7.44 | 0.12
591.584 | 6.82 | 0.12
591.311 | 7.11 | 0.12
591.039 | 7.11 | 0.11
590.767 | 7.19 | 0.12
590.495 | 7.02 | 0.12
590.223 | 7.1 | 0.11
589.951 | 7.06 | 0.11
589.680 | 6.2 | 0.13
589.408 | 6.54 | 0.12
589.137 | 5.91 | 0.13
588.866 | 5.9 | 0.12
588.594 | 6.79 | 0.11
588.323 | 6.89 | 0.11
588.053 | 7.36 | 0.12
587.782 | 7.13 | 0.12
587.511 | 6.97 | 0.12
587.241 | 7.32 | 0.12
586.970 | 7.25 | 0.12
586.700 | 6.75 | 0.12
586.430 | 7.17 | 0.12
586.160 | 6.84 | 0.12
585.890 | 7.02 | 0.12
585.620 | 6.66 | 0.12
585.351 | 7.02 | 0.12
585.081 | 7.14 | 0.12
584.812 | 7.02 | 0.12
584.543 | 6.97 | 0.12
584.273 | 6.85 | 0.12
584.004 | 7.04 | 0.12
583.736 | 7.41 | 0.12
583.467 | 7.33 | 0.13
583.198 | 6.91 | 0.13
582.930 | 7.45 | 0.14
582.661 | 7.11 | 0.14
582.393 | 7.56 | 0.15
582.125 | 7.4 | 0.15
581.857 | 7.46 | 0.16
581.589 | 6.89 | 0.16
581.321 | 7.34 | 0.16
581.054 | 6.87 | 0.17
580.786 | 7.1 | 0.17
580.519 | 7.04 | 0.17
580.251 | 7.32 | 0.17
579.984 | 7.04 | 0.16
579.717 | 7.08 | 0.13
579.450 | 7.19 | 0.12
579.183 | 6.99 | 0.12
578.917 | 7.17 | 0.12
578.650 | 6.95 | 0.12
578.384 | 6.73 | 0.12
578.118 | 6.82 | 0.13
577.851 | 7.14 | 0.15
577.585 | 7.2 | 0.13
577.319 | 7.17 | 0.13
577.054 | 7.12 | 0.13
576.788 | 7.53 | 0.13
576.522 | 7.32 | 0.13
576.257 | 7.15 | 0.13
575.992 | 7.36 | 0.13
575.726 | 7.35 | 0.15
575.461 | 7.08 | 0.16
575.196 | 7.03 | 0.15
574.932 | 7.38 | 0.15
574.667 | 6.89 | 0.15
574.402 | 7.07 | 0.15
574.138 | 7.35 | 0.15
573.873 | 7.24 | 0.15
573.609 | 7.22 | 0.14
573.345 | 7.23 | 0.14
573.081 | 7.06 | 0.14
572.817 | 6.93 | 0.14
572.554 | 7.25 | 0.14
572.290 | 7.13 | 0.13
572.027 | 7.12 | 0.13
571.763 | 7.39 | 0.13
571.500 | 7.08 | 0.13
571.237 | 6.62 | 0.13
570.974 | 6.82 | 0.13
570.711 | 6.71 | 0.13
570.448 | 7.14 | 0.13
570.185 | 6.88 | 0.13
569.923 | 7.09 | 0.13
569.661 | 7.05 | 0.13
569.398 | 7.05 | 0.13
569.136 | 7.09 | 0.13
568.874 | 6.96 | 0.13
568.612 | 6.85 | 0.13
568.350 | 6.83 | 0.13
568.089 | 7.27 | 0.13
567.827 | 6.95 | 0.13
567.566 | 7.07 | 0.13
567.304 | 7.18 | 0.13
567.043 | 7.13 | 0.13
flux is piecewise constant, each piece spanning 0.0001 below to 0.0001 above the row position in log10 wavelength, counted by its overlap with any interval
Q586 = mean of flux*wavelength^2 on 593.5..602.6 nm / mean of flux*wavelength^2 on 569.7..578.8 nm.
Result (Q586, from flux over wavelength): 1.1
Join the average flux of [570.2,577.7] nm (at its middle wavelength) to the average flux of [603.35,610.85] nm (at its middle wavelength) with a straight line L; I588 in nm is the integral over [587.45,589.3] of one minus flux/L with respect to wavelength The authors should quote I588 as 0.09 nm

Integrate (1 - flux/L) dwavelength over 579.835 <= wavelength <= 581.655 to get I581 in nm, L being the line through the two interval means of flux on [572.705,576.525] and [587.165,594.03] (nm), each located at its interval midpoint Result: -0.002 nm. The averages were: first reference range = 7.17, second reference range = 6.94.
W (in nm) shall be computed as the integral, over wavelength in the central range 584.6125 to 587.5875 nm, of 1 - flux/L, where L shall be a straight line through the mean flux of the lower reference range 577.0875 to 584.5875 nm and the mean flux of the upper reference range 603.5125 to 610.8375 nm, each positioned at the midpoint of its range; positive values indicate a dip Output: 0.03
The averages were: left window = 7.13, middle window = 7.02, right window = 6.93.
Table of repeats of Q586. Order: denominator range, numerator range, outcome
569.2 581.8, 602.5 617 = 1.08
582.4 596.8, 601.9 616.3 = 1.05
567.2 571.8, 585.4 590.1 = 1.04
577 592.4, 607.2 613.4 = 1.07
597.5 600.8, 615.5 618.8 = 1.01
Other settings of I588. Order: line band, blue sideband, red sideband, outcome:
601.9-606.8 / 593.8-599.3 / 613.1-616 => 0.006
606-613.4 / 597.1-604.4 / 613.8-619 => -0.068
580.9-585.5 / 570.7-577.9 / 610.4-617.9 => -0.066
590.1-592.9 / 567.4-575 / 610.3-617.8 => -0.093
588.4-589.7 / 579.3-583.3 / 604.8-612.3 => 0.146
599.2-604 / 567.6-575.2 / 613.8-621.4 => -0.068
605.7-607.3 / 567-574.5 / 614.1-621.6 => -0.024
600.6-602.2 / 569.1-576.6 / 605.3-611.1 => 0.009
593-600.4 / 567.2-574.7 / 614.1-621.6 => -0.171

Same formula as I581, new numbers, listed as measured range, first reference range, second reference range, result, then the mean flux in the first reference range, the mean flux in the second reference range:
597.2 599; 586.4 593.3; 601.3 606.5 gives -0.01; 6.94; 6.92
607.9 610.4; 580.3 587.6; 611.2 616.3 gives 0.01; 7.11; 6.79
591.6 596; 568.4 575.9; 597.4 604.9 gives -0.06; 7.07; 6.98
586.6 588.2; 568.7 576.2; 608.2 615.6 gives -0.03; 7.09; 6.82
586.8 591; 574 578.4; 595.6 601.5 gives 0.14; 7.17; 7.01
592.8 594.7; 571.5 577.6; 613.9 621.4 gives -0.02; 7.2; 6.76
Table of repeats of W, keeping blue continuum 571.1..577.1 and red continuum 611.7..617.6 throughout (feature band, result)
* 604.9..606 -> -0.02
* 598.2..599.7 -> -0.03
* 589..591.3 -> 0.07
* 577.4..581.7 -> 0.03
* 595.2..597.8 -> -0.03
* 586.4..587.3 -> -0.01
